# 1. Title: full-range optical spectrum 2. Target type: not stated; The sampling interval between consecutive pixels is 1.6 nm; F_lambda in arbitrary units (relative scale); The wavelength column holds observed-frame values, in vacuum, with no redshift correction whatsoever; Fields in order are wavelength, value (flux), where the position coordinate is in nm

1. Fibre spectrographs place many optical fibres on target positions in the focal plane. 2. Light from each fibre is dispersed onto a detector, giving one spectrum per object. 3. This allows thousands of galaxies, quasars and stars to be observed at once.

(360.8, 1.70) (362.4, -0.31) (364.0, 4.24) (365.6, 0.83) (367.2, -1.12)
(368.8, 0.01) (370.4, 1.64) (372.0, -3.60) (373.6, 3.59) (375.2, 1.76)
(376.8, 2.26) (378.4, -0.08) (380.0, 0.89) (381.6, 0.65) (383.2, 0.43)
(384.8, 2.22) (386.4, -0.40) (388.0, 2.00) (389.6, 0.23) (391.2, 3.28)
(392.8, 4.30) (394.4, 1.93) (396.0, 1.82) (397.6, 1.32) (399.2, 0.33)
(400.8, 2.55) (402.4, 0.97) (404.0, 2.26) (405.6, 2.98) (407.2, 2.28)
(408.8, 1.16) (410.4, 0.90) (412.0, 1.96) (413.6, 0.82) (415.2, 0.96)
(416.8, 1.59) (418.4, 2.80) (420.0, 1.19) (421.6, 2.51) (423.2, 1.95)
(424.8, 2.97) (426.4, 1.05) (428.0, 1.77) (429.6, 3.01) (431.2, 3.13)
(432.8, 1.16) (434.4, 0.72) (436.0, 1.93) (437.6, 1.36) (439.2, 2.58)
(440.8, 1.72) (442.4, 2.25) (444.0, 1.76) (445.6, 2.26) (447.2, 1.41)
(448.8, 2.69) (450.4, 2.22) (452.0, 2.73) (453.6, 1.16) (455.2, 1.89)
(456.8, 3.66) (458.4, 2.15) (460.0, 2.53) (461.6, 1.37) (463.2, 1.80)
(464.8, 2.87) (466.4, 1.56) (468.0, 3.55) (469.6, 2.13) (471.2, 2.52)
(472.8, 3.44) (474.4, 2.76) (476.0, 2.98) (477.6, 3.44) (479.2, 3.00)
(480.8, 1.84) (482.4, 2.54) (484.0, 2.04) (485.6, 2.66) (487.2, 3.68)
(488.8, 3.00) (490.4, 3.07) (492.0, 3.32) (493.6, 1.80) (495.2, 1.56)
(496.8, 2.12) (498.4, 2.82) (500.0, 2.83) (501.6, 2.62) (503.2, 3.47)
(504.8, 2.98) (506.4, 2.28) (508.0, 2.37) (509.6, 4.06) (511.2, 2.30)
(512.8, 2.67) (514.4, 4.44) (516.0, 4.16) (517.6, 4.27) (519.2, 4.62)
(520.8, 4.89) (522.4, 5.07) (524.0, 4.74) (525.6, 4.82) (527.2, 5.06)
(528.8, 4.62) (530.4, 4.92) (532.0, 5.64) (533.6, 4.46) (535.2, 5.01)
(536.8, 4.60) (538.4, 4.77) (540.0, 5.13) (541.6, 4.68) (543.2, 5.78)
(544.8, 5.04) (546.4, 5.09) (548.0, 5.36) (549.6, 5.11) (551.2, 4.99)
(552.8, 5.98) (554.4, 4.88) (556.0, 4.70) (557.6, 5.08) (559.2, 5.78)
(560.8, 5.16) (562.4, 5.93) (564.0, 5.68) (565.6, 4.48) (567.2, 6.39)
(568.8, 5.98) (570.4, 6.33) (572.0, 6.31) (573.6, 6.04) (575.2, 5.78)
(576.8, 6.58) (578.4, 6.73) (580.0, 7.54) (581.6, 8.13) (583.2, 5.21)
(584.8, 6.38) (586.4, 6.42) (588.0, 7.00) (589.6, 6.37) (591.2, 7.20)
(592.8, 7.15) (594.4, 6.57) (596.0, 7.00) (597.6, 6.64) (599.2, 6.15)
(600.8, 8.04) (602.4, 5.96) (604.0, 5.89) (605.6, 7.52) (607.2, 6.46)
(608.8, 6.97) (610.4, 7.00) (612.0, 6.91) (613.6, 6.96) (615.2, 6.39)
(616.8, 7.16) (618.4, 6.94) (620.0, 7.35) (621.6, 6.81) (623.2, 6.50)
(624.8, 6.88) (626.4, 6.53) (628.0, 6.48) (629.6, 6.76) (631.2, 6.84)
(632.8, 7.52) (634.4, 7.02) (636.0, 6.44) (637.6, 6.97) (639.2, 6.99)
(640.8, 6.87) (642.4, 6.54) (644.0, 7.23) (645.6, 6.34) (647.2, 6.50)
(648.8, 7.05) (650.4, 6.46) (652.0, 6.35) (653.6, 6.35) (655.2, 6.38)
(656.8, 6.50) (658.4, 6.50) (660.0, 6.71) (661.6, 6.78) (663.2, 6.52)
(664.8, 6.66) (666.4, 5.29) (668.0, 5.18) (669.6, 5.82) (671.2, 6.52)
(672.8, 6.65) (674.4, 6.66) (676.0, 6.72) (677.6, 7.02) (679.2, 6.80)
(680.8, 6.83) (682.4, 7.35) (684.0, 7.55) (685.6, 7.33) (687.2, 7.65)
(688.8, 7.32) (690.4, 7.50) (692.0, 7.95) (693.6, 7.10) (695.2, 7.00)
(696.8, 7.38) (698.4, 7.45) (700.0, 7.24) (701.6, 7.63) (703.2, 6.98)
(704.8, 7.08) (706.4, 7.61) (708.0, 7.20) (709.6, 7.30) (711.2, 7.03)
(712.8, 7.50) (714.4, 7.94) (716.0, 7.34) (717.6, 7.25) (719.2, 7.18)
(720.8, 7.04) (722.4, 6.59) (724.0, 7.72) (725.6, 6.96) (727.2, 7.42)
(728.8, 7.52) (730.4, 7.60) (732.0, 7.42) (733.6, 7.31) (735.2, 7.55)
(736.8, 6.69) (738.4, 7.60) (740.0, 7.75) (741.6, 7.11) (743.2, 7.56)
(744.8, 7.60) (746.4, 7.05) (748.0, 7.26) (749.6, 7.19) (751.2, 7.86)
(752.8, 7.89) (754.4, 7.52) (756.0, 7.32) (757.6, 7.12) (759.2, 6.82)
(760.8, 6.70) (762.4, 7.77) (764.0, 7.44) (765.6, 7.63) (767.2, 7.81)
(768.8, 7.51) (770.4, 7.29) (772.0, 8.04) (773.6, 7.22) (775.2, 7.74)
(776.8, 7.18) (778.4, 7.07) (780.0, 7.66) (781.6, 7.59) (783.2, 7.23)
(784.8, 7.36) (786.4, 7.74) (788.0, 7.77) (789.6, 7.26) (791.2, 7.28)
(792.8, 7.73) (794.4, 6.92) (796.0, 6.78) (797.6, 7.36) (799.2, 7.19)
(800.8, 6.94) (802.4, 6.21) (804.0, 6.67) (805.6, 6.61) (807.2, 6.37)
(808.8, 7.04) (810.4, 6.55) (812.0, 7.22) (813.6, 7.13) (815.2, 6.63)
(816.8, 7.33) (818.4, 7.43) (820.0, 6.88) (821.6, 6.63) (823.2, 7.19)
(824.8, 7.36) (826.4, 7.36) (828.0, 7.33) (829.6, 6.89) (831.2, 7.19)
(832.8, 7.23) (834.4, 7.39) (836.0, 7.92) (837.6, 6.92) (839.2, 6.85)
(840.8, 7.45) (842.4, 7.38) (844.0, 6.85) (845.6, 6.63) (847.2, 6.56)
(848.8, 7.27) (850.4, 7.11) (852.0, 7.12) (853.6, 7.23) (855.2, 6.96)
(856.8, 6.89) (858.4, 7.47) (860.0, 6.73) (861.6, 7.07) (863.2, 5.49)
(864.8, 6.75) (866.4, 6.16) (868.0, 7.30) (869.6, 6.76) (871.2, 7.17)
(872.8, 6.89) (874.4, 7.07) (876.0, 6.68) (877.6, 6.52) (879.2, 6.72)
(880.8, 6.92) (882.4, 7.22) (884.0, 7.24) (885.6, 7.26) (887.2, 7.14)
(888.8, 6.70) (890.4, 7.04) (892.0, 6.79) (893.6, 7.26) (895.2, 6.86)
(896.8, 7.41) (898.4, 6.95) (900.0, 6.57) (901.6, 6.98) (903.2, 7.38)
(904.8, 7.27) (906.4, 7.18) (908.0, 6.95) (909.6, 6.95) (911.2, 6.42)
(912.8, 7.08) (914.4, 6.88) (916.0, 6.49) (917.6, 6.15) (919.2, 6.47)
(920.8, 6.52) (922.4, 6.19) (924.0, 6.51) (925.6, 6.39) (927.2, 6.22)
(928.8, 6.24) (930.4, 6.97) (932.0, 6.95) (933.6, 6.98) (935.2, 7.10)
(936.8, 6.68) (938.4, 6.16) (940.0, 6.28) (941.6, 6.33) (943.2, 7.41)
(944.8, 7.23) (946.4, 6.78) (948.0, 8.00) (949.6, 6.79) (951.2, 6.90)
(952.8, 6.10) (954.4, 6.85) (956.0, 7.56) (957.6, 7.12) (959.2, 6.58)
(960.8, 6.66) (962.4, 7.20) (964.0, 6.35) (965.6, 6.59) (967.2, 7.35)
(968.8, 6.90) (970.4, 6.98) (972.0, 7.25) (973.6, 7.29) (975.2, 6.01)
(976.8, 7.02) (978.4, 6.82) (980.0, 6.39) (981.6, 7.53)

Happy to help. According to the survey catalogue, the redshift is 0.29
